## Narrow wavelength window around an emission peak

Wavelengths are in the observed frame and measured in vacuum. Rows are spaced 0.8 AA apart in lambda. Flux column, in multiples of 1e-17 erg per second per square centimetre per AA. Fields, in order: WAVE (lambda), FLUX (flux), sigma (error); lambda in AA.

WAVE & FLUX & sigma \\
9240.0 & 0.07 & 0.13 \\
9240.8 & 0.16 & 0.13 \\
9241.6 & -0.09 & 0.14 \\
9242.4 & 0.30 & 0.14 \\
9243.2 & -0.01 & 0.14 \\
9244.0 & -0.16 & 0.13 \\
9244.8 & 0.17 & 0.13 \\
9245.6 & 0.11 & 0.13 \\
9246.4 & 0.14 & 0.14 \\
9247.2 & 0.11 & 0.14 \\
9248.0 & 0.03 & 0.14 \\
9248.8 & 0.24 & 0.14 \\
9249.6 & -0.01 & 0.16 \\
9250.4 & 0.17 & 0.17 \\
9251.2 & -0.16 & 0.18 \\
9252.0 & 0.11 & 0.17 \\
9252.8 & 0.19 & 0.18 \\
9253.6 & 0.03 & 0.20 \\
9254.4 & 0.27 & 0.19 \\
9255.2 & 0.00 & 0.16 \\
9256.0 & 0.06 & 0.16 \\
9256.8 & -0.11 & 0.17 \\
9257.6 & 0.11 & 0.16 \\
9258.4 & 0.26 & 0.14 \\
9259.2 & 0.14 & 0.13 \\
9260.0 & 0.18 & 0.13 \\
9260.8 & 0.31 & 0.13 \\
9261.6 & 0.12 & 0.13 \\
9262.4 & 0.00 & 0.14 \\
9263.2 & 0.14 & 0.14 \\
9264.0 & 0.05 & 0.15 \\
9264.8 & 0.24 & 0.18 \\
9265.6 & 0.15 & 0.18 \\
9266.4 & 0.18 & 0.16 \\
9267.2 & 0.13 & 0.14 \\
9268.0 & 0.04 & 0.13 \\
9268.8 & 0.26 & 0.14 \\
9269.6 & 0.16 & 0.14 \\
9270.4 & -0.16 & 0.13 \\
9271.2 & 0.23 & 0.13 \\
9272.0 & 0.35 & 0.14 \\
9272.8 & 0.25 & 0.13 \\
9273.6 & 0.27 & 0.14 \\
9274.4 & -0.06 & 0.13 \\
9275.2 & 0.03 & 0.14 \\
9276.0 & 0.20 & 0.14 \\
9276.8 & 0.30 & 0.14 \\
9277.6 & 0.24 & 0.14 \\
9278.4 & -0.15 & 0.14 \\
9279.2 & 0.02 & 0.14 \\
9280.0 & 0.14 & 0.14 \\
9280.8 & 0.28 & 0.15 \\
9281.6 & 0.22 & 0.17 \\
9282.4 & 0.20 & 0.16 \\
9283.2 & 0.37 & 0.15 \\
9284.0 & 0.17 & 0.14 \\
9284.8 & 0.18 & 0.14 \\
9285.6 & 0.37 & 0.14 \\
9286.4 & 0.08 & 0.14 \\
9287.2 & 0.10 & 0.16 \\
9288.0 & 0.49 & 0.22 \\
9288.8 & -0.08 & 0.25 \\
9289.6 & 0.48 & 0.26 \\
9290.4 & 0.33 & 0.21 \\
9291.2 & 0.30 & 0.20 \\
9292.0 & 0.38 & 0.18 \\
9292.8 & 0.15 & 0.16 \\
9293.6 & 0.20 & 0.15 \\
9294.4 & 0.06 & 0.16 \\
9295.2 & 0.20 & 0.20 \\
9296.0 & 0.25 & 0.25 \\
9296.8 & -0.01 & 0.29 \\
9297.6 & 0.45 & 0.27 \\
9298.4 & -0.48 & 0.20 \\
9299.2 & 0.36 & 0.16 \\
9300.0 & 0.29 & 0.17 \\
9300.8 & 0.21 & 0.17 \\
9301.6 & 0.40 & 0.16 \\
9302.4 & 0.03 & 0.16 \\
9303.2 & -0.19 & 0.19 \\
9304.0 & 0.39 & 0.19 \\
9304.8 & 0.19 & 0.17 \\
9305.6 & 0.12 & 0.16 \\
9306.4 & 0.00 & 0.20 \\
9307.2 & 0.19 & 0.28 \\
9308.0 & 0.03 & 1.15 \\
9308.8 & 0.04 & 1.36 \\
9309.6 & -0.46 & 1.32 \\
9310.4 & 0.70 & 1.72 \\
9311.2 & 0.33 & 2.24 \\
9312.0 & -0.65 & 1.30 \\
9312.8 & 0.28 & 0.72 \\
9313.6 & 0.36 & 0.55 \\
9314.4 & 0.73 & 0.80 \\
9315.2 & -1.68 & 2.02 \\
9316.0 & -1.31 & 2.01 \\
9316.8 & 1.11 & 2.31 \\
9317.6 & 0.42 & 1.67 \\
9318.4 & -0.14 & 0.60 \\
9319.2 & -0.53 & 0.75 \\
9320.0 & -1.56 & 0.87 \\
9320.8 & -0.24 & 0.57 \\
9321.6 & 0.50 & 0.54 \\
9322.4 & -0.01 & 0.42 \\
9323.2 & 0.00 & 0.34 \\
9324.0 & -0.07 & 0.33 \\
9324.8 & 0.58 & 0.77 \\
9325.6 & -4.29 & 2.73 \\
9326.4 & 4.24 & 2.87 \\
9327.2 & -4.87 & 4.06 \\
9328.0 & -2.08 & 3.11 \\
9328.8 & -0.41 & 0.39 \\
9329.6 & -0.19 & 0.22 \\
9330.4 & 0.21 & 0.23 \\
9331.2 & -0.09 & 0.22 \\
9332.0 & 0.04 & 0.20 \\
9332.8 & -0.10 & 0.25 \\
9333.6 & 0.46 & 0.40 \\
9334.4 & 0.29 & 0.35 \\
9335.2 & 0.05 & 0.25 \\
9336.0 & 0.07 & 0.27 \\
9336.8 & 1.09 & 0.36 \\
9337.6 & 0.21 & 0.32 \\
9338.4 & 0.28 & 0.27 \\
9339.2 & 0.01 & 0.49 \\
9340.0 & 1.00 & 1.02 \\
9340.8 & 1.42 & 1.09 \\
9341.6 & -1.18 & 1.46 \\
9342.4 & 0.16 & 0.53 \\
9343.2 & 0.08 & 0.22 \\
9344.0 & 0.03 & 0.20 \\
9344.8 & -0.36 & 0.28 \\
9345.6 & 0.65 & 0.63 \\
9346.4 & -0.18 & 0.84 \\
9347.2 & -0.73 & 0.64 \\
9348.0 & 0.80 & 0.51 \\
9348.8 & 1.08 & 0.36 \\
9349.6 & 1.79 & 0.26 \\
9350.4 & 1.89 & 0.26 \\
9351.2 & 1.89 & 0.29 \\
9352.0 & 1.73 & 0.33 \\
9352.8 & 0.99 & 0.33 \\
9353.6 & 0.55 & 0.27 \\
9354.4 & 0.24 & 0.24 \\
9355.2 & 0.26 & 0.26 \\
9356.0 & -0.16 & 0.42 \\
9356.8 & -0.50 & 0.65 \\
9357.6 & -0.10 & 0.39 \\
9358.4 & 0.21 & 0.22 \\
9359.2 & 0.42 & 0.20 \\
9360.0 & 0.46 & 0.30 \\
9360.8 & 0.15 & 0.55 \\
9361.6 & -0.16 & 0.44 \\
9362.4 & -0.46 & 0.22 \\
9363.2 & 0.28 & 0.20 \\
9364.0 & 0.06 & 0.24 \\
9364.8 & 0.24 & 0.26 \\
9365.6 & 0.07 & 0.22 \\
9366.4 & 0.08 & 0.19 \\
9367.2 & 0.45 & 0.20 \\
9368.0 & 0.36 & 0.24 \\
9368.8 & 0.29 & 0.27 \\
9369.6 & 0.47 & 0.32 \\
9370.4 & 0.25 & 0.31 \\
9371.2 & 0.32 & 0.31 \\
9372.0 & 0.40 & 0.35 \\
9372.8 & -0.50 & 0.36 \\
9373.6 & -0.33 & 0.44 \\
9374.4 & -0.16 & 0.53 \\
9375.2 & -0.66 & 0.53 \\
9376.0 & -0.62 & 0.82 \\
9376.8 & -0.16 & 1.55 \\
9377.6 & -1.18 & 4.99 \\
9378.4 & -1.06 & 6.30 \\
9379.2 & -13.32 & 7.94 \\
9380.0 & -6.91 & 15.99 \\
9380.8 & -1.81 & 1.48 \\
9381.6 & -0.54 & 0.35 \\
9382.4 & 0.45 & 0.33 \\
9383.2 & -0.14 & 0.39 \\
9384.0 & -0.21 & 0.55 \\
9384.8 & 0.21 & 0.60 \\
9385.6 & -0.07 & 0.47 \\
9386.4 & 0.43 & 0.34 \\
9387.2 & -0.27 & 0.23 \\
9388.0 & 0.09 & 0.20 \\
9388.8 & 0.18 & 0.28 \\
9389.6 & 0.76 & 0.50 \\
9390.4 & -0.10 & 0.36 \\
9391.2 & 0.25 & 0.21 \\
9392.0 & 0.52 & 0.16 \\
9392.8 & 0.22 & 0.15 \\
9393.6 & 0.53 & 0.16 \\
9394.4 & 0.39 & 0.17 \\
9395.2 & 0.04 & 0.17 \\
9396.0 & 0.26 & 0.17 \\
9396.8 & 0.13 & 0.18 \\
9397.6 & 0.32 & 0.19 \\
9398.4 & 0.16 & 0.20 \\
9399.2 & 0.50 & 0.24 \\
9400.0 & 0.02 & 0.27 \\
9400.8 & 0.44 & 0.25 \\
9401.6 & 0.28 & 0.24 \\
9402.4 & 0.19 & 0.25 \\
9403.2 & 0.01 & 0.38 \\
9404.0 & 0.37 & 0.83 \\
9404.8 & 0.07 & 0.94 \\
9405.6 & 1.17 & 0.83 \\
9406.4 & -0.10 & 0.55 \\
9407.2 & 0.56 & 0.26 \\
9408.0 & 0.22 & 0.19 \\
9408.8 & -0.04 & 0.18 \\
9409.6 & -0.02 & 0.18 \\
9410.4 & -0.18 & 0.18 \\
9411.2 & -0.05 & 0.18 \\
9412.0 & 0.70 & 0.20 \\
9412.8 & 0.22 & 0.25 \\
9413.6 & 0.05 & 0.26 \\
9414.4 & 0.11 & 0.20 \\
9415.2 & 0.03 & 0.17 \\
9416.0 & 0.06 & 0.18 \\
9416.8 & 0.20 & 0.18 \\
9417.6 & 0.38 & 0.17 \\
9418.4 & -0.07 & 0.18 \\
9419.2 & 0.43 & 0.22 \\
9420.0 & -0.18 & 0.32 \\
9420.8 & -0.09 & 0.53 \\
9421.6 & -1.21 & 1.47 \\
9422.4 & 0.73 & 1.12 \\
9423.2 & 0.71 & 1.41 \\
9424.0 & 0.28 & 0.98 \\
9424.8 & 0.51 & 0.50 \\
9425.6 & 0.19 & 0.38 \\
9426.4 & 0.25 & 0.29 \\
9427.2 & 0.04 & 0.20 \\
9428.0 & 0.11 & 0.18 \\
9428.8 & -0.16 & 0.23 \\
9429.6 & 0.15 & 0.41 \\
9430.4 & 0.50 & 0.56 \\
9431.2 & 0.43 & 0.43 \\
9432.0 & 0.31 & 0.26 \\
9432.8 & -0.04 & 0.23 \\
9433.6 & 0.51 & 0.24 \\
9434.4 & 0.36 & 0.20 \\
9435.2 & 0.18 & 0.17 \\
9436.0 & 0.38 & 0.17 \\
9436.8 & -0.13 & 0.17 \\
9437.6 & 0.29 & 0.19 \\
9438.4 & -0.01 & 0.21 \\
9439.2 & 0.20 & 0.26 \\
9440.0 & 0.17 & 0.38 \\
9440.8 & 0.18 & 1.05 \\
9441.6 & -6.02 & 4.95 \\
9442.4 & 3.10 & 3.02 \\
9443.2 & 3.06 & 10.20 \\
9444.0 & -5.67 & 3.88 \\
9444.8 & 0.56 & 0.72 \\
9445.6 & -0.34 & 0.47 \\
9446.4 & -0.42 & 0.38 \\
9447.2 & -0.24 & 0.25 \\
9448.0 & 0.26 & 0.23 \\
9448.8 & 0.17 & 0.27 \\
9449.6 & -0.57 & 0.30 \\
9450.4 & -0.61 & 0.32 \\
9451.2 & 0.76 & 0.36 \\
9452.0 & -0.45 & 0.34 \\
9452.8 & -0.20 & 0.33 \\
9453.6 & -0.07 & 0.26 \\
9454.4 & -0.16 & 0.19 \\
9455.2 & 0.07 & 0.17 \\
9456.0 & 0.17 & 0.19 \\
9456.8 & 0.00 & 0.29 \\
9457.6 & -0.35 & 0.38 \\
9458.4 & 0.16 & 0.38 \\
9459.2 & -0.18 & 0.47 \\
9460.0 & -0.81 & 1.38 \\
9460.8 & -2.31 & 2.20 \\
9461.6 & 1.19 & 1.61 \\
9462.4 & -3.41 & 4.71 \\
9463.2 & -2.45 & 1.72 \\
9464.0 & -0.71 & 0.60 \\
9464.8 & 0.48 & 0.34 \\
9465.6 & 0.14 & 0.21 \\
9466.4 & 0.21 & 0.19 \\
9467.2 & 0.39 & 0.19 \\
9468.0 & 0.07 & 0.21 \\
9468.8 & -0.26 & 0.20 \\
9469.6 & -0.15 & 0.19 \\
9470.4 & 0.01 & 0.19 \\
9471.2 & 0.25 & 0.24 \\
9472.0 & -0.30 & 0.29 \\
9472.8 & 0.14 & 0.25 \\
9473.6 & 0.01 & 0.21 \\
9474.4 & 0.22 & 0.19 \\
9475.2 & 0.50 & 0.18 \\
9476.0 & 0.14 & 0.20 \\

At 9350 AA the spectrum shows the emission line H-gamma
